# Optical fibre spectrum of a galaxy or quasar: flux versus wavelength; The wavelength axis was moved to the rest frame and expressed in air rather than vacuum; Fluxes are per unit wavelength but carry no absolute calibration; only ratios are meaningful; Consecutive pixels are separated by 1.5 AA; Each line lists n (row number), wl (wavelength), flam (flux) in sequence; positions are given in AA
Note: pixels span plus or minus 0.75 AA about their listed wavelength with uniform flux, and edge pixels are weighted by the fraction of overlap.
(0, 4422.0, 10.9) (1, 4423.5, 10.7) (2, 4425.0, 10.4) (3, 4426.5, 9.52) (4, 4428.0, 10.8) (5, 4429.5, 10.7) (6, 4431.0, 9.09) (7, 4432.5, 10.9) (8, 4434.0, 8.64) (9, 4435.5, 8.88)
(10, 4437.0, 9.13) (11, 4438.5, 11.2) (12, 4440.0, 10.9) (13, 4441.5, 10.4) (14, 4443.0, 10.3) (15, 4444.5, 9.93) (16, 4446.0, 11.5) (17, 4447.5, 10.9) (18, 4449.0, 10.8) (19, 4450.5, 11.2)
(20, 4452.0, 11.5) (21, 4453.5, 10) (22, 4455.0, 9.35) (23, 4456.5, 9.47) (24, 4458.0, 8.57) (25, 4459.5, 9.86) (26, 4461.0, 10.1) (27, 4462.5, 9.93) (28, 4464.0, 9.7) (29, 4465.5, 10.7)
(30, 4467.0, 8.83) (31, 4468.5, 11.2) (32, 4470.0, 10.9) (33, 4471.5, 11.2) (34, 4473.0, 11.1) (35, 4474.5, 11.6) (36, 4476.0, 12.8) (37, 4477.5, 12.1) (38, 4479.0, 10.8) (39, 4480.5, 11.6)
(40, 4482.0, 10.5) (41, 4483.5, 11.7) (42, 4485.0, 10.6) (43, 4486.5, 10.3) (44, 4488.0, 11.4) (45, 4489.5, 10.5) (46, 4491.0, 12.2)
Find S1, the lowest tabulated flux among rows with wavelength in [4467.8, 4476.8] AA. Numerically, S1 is 10.9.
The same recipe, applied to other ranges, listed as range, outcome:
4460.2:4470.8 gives 8.83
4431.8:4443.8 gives 8.64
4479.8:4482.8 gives 10.5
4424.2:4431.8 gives 9.09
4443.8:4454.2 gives 9.93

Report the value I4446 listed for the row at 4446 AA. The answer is 11.5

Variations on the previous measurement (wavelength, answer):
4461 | 10.1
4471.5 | 11.2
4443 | 10.3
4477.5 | 12.1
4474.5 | 11.6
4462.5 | 9.93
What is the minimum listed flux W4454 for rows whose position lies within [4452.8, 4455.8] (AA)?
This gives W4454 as 9.35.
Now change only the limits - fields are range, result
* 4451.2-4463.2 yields 8.57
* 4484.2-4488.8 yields 10.3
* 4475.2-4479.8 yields 10.8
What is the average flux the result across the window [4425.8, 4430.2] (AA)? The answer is 10.3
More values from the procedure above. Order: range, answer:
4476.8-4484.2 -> 11.3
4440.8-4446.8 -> 10.5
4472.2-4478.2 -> 11.9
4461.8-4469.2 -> 10.1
